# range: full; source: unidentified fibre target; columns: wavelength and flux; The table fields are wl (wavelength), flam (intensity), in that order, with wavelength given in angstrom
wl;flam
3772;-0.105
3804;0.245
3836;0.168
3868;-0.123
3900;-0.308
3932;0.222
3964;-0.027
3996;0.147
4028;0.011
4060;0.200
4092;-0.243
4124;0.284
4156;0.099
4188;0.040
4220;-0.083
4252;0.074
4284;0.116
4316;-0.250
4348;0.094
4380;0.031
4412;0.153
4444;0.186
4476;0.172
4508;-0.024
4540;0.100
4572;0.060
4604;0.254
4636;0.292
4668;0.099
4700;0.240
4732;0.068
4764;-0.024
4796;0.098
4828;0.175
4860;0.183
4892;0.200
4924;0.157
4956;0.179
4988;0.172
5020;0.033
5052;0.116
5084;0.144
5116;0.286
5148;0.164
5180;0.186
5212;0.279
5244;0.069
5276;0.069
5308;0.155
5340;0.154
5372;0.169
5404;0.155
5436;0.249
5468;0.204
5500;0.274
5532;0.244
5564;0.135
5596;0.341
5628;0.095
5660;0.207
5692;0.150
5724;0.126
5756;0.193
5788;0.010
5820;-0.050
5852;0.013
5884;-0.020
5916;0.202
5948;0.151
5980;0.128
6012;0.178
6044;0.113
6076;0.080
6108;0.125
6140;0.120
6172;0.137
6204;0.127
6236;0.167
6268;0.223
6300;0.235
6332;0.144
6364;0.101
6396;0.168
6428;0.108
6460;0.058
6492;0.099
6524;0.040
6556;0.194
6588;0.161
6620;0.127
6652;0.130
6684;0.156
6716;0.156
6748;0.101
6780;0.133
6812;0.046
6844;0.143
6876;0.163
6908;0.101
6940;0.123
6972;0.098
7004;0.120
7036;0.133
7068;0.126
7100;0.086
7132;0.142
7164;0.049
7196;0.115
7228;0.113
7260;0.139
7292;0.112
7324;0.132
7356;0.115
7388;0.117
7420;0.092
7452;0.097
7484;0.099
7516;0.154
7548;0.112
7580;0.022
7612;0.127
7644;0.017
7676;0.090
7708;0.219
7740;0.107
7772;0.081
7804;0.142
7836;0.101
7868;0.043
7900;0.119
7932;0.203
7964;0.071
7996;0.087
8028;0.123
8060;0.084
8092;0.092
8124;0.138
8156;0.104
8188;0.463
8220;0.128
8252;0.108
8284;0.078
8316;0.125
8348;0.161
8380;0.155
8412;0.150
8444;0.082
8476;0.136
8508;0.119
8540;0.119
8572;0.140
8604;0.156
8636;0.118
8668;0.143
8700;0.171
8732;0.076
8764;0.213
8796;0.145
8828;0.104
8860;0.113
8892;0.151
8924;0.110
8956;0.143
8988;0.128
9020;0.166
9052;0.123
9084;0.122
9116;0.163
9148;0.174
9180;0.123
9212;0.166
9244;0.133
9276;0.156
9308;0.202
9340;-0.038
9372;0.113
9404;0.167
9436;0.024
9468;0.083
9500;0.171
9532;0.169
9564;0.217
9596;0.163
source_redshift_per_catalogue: 1.20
